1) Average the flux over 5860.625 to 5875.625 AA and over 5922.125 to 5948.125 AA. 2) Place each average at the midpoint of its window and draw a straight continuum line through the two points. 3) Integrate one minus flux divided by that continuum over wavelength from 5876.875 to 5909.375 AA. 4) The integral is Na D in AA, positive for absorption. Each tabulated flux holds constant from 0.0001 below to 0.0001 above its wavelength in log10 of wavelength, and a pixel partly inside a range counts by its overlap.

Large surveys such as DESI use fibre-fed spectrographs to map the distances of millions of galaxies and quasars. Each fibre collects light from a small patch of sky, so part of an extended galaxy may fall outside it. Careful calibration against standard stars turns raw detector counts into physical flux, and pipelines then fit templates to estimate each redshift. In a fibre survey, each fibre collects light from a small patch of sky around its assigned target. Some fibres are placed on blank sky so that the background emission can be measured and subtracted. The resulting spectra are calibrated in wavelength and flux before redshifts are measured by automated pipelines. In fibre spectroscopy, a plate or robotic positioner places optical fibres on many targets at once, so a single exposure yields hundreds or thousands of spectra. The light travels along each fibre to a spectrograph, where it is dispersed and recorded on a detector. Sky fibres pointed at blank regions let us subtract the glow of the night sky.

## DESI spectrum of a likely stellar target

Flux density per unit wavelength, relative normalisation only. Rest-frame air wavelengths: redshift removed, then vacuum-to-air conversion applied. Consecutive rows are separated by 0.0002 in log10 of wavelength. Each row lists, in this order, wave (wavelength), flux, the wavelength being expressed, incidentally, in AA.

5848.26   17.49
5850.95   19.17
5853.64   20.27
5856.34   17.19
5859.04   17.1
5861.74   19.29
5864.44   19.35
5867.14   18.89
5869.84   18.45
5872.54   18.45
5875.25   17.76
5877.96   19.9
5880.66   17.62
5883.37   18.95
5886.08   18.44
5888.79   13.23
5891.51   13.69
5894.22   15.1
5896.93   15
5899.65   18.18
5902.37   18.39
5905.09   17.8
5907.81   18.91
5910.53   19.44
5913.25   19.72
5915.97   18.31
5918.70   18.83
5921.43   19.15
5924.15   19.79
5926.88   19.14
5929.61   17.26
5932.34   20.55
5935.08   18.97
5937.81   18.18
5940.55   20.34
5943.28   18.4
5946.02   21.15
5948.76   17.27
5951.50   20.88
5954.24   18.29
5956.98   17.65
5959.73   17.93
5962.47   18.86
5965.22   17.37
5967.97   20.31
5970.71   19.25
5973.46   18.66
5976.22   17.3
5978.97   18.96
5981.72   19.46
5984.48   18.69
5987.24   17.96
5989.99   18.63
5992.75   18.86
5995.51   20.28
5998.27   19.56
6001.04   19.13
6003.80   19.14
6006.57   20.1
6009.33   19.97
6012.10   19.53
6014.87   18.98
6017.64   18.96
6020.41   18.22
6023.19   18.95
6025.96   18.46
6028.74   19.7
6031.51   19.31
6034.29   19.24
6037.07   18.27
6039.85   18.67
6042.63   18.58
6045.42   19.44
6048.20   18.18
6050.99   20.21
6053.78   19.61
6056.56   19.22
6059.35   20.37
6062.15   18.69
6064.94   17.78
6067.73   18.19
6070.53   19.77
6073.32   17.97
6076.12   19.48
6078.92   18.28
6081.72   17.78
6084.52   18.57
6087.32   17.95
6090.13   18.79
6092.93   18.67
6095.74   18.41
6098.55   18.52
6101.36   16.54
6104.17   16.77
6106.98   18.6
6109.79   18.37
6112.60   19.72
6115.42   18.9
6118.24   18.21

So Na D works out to 3.2 AA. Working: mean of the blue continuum 18.8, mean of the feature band 17.1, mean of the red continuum 19.2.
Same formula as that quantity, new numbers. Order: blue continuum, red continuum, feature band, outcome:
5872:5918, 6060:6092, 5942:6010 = -3.6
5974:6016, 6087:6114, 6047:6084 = -0.7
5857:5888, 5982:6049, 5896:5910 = 0.5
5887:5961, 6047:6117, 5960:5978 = -0.3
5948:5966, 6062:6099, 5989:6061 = -3.0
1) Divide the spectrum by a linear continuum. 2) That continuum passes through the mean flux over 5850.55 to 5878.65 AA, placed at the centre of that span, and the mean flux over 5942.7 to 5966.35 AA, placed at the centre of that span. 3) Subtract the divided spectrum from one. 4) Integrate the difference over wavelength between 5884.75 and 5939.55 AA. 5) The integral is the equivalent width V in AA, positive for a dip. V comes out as 2.2 AA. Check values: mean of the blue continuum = 18.7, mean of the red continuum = 18.7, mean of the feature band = 17.9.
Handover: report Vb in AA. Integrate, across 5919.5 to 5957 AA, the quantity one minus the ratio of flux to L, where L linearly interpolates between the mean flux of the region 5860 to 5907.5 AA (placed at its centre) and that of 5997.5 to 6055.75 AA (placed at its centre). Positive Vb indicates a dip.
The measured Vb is -1.9 AA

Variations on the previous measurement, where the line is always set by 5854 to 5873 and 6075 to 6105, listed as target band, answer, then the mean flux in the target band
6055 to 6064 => -0.56 AA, 19.4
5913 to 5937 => -0.82 AA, 19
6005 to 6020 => -0.94 AA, 19.4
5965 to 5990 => -0.54 AA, 18.7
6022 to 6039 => -0.68 AA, 19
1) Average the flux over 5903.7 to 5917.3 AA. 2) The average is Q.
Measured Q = 18.8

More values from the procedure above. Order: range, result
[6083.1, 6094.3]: 18.5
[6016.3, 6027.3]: 18.6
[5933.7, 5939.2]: 18.6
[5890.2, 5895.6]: 14.4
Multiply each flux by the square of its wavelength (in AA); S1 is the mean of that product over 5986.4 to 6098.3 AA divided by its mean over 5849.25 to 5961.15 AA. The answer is 1.1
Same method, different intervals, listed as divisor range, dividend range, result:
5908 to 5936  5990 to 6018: 1.05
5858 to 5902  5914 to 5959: 1.11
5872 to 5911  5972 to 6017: 1.14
